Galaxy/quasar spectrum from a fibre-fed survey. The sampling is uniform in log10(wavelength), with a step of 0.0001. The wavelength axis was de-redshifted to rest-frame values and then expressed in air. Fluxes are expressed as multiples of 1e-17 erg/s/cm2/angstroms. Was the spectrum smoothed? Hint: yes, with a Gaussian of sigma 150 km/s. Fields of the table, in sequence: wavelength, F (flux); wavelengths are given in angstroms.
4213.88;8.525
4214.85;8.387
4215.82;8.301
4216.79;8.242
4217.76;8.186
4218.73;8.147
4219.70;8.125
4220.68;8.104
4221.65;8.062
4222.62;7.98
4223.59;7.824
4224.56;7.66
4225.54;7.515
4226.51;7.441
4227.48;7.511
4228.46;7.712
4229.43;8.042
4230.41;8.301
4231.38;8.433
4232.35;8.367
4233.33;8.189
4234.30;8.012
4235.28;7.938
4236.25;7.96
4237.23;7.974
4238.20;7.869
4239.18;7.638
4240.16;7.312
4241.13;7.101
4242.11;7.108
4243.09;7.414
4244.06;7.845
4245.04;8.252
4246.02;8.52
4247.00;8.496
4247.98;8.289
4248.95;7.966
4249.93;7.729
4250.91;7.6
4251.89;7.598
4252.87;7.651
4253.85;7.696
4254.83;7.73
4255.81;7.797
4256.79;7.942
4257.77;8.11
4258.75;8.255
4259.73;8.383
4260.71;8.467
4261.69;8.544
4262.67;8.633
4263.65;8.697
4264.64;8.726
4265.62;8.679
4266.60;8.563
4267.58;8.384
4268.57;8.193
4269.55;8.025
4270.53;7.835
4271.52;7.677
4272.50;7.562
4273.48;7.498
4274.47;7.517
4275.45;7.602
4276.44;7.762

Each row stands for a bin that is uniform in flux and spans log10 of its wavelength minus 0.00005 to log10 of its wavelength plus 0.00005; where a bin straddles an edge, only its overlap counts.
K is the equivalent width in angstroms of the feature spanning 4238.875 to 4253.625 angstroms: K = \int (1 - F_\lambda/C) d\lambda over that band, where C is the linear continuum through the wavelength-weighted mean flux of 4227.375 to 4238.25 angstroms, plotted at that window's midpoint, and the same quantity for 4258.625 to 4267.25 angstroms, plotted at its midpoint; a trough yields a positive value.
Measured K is 0.91 angstroms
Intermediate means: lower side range 8.05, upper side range 8.56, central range 7.77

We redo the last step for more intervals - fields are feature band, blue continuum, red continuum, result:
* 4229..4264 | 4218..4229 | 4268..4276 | -0.92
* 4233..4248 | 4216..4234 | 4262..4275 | 0.38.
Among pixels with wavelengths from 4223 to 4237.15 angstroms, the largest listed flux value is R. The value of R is 8.433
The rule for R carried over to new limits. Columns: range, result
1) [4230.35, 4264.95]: 8.726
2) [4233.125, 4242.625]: 8.189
